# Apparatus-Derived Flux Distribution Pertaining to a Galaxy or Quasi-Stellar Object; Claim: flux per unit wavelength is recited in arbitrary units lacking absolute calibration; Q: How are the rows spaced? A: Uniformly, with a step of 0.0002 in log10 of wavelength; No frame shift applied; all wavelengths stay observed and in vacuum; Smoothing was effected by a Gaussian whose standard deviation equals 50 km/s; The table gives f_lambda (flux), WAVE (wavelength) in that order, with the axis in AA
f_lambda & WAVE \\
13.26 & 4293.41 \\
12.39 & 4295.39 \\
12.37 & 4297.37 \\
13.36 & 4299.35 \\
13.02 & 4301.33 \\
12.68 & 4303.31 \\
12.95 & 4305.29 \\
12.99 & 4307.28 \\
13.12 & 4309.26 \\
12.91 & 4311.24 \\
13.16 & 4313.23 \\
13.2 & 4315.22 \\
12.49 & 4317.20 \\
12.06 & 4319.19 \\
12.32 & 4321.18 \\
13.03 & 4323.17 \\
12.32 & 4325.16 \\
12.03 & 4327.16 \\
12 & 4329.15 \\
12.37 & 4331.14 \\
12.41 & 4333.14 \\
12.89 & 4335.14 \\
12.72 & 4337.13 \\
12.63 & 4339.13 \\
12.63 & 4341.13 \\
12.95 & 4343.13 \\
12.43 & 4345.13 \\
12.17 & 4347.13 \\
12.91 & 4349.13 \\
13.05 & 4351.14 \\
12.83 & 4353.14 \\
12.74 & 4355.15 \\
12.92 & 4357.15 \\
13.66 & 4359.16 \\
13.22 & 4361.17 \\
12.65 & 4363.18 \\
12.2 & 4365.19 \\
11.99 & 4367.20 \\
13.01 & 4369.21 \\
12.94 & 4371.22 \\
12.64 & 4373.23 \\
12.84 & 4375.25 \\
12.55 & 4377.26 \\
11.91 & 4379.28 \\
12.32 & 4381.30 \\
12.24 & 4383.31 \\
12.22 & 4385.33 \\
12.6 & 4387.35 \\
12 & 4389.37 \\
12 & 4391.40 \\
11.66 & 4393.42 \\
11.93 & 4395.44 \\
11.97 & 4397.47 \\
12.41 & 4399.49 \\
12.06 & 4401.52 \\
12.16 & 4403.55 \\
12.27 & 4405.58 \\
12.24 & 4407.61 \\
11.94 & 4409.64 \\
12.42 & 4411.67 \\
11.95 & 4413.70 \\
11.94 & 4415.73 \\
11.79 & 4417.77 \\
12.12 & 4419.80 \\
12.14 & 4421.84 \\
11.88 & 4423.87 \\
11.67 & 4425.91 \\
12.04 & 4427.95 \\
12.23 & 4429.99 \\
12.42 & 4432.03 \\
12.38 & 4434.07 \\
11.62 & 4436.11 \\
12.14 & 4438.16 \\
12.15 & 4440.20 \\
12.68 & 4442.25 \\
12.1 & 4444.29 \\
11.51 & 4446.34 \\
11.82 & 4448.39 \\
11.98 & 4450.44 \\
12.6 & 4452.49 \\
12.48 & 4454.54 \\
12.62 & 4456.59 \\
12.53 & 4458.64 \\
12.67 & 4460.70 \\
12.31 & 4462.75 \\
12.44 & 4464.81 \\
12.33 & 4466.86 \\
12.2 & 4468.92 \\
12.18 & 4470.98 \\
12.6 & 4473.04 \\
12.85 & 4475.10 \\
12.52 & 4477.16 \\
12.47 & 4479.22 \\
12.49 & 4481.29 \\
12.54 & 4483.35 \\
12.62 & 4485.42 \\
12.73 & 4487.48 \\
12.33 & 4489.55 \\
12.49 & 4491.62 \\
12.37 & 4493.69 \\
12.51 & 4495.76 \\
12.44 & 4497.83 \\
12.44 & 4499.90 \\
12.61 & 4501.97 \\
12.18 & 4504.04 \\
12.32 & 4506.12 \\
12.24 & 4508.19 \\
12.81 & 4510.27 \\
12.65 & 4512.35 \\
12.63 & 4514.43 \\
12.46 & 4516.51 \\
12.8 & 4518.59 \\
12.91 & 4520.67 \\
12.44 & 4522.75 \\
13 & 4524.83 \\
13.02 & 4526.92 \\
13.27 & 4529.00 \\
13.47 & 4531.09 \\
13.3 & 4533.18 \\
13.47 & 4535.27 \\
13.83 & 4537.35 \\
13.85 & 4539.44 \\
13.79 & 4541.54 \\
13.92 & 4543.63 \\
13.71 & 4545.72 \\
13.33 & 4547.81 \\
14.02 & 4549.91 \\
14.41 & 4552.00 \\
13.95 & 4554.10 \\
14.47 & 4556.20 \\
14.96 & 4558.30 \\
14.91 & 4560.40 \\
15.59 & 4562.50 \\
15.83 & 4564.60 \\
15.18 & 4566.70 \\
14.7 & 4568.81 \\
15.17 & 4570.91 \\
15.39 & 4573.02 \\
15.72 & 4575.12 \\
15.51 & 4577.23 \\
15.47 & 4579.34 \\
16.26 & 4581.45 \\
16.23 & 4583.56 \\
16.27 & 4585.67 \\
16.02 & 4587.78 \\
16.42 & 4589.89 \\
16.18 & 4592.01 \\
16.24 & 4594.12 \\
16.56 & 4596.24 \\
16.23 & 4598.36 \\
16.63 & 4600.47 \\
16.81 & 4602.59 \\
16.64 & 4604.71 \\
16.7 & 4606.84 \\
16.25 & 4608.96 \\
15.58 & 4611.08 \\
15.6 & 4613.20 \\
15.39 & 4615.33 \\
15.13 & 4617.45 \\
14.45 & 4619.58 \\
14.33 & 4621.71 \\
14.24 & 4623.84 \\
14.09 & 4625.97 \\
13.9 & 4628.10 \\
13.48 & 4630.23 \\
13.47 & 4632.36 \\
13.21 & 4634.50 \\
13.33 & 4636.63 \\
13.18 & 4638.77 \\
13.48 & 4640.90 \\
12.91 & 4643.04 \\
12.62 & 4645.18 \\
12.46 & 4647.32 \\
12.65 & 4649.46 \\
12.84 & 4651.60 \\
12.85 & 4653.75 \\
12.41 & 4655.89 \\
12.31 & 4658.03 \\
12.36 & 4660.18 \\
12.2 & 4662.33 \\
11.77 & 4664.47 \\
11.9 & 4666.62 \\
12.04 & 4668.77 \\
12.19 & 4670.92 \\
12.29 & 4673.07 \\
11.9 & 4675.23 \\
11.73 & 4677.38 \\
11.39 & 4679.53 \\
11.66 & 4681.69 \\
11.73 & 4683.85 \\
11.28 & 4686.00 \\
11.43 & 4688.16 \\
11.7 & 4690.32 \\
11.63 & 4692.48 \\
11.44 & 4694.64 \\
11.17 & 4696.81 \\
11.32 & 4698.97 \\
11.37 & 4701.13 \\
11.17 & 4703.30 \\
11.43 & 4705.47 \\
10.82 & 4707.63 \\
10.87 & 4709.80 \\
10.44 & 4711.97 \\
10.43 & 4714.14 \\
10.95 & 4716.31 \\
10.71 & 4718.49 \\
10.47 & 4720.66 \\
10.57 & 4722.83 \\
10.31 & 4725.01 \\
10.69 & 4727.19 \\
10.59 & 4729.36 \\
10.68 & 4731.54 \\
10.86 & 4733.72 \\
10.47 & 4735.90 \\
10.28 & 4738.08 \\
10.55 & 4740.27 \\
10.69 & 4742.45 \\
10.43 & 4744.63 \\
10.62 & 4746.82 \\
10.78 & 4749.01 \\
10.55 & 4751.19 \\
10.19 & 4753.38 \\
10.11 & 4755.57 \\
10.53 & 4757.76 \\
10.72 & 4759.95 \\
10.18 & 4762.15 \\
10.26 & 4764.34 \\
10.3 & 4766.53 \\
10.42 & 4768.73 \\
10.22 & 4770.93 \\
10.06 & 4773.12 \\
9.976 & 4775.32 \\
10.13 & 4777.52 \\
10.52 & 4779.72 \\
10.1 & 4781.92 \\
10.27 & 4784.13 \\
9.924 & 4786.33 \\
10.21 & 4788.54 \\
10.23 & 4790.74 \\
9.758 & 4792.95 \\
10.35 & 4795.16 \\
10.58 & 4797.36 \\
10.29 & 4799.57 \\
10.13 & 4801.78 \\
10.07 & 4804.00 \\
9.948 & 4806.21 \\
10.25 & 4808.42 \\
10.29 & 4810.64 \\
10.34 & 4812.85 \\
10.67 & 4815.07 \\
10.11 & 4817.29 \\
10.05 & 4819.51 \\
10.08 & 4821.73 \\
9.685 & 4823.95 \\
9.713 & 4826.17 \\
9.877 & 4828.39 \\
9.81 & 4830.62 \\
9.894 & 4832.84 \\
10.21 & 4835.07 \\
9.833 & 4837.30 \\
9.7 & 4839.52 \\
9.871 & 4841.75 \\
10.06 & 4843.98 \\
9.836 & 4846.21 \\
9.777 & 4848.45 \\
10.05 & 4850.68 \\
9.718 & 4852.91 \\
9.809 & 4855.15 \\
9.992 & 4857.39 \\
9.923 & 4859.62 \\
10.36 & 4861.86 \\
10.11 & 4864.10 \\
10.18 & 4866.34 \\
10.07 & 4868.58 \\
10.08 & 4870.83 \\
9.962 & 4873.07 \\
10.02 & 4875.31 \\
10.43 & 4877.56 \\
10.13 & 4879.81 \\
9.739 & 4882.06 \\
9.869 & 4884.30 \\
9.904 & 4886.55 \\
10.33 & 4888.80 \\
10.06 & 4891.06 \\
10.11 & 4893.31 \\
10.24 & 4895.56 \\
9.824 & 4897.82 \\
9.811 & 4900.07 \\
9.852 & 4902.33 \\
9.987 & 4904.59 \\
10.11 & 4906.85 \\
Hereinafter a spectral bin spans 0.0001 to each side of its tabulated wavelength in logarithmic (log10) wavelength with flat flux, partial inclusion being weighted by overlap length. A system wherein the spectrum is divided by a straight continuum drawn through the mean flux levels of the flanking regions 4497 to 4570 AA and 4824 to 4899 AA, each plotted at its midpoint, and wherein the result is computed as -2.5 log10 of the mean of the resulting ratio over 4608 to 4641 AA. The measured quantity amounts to -0.15 mag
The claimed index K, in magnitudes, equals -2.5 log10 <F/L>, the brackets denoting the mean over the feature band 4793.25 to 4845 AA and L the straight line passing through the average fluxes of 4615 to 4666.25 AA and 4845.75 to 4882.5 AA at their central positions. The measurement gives 0.06 mag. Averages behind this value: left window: 13.2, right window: 10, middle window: 10.1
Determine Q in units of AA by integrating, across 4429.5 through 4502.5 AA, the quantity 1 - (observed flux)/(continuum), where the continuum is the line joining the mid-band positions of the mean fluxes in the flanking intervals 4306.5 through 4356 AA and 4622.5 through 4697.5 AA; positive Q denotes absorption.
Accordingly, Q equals 1.13 AA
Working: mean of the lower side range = 12.7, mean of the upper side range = 12.4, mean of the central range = 12.4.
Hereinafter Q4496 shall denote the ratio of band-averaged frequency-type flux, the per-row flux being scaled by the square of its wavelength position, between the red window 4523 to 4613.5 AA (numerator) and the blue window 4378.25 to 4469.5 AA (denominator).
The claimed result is 1.32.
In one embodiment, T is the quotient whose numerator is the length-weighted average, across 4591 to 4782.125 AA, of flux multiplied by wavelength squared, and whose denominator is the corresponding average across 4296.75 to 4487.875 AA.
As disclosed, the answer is 1.1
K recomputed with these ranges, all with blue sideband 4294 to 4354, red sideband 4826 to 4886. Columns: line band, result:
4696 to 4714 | -0.030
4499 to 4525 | -0.075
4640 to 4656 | -0.161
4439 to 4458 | -0.016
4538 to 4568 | -0.244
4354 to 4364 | -0.045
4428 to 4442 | -0.005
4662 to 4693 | -0.087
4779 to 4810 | 0.010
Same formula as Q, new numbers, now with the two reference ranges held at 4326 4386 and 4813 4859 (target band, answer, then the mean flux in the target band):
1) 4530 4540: -1.7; 13.6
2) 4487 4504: -0.9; 12.5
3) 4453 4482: -1.2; 12.5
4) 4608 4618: -4.0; 15.6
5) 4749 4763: 0.0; 10.4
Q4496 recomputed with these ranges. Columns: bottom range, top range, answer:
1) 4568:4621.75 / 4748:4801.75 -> 0.70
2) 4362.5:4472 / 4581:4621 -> 1.43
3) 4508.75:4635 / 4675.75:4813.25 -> 0.78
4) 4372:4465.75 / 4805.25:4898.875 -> 0.99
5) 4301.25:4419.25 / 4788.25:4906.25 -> 0.99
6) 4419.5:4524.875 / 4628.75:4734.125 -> 1.04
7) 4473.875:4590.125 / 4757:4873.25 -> 0.83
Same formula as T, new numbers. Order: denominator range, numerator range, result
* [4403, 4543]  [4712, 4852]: 0.94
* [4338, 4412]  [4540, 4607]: 1.35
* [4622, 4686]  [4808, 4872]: 0.86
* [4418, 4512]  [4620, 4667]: 1.14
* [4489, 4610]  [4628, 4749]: 0.86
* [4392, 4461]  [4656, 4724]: 1.06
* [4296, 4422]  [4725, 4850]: 0.99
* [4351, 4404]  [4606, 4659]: 1.25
